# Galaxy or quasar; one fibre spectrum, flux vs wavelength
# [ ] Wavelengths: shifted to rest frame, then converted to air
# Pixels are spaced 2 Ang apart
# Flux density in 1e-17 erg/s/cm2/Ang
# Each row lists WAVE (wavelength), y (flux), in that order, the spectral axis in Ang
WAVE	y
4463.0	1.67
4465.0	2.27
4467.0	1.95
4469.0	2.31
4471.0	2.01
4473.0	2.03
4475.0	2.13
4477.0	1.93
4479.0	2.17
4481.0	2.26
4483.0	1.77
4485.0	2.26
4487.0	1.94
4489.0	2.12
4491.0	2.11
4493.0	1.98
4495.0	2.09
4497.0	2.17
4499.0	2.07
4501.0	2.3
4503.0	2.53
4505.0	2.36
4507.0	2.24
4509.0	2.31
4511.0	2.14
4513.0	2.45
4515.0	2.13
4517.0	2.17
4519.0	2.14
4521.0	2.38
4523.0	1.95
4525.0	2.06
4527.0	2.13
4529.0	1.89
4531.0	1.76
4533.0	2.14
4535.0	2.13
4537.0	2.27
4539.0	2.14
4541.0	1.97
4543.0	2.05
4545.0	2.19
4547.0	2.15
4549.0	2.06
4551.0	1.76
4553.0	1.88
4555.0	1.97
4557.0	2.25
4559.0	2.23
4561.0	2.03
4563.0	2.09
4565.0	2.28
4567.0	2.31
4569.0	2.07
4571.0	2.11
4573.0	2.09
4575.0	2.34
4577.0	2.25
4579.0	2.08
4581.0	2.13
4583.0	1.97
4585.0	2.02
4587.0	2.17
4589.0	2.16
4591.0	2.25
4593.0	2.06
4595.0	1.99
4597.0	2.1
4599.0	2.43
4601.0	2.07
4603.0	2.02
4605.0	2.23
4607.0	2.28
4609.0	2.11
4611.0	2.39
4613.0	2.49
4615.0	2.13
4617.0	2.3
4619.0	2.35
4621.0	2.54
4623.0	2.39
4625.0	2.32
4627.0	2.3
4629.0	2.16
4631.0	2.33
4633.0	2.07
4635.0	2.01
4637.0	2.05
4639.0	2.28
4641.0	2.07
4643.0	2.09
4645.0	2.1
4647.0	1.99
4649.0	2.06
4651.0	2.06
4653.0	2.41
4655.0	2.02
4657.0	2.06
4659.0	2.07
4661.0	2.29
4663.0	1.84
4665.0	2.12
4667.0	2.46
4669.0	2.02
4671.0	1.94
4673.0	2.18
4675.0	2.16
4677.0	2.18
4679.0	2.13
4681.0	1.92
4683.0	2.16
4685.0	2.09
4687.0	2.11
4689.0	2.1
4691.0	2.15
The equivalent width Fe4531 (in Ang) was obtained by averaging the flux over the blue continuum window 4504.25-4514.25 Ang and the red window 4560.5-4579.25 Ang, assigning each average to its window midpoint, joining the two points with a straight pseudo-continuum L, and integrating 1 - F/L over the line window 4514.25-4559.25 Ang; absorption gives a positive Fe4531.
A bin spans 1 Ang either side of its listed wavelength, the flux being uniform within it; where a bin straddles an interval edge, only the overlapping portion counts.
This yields 3.3 Ang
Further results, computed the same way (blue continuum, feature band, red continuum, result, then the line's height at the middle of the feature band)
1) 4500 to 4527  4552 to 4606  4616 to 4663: 1.9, 2.21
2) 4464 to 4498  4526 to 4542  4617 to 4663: 0.5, 2.12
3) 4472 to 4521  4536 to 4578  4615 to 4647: 1.3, 2.19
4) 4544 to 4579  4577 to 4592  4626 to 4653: 0.0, 2.12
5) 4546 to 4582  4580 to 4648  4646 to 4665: -2.7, 2.1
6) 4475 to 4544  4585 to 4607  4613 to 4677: 0.1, 2.16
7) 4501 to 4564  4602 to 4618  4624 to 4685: -0.9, 2.13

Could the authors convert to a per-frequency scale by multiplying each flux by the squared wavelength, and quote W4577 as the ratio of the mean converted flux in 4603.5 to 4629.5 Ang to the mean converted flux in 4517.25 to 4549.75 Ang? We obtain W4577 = 1.1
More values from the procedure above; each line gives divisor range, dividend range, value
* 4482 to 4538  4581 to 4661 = 1.07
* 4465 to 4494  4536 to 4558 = 1.02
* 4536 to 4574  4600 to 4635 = 1.10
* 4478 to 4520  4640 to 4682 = 1.04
